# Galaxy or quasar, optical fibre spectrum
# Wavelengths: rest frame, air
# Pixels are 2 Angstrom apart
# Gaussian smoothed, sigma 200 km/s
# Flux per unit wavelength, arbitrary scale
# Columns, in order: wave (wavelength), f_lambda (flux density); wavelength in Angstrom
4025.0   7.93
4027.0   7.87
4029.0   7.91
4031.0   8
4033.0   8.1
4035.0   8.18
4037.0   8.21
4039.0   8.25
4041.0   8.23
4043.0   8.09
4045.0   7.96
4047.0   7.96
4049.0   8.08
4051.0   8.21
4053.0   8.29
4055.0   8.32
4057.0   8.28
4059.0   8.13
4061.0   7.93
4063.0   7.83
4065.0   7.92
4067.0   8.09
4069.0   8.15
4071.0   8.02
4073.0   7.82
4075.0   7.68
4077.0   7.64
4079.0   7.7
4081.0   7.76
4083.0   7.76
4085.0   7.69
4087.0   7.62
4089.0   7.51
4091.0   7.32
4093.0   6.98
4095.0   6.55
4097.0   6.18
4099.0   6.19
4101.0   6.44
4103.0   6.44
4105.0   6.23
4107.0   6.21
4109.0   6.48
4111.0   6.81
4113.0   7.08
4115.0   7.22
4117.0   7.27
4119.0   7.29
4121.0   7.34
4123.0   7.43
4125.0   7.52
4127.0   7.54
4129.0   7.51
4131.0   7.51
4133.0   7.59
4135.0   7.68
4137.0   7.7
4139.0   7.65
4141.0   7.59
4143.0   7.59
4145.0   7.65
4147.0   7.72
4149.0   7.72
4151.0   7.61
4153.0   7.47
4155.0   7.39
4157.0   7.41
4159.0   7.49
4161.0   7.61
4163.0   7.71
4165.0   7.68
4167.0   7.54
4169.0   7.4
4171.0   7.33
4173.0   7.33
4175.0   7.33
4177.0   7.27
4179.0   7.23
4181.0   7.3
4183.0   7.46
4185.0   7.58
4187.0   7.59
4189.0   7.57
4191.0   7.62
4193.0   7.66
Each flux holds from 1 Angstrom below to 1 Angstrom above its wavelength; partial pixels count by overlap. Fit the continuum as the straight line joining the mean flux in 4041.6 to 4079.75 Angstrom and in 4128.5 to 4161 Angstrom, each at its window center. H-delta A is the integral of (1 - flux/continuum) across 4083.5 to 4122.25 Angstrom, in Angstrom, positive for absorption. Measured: 4.4 Angstrom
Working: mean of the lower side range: 8.01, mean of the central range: 6.9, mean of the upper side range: 7.58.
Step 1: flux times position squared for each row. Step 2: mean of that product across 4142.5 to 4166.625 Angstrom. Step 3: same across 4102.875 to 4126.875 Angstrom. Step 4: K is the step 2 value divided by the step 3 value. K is 1.11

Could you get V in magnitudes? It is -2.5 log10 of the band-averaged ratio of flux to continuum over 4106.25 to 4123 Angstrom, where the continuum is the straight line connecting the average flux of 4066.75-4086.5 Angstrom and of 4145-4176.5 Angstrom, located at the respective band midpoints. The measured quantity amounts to 0.100 mag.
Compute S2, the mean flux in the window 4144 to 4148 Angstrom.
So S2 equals 7.69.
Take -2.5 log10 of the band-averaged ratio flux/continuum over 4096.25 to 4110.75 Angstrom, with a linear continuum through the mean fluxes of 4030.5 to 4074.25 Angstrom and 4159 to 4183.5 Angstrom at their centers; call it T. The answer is 0.23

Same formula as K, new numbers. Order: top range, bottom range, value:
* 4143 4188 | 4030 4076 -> 0.98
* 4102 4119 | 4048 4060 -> 0.84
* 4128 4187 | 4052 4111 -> 1.05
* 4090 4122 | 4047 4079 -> 0.86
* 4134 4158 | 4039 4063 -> 0.98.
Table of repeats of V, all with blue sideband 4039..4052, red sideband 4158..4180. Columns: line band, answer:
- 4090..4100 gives 0.18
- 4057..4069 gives 0.00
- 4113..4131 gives 0.05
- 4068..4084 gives 0.02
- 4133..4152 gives -0.01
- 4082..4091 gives 0.04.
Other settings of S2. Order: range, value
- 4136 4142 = 7.65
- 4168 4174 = 7.35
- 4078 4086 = 7.73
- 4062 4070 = 8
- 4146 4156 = 7.58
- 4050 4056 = 8.27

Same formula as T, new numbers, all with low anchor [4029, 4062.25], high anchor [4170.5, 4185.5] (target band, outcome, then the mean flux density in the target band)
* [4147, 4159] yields -0.01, 7.53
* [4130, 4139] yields 0.00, 7.62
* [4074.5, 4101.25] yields 0.09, 7.23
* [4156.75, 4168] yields -0.02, 7.58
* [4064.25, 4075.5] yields 0.00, 7.96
